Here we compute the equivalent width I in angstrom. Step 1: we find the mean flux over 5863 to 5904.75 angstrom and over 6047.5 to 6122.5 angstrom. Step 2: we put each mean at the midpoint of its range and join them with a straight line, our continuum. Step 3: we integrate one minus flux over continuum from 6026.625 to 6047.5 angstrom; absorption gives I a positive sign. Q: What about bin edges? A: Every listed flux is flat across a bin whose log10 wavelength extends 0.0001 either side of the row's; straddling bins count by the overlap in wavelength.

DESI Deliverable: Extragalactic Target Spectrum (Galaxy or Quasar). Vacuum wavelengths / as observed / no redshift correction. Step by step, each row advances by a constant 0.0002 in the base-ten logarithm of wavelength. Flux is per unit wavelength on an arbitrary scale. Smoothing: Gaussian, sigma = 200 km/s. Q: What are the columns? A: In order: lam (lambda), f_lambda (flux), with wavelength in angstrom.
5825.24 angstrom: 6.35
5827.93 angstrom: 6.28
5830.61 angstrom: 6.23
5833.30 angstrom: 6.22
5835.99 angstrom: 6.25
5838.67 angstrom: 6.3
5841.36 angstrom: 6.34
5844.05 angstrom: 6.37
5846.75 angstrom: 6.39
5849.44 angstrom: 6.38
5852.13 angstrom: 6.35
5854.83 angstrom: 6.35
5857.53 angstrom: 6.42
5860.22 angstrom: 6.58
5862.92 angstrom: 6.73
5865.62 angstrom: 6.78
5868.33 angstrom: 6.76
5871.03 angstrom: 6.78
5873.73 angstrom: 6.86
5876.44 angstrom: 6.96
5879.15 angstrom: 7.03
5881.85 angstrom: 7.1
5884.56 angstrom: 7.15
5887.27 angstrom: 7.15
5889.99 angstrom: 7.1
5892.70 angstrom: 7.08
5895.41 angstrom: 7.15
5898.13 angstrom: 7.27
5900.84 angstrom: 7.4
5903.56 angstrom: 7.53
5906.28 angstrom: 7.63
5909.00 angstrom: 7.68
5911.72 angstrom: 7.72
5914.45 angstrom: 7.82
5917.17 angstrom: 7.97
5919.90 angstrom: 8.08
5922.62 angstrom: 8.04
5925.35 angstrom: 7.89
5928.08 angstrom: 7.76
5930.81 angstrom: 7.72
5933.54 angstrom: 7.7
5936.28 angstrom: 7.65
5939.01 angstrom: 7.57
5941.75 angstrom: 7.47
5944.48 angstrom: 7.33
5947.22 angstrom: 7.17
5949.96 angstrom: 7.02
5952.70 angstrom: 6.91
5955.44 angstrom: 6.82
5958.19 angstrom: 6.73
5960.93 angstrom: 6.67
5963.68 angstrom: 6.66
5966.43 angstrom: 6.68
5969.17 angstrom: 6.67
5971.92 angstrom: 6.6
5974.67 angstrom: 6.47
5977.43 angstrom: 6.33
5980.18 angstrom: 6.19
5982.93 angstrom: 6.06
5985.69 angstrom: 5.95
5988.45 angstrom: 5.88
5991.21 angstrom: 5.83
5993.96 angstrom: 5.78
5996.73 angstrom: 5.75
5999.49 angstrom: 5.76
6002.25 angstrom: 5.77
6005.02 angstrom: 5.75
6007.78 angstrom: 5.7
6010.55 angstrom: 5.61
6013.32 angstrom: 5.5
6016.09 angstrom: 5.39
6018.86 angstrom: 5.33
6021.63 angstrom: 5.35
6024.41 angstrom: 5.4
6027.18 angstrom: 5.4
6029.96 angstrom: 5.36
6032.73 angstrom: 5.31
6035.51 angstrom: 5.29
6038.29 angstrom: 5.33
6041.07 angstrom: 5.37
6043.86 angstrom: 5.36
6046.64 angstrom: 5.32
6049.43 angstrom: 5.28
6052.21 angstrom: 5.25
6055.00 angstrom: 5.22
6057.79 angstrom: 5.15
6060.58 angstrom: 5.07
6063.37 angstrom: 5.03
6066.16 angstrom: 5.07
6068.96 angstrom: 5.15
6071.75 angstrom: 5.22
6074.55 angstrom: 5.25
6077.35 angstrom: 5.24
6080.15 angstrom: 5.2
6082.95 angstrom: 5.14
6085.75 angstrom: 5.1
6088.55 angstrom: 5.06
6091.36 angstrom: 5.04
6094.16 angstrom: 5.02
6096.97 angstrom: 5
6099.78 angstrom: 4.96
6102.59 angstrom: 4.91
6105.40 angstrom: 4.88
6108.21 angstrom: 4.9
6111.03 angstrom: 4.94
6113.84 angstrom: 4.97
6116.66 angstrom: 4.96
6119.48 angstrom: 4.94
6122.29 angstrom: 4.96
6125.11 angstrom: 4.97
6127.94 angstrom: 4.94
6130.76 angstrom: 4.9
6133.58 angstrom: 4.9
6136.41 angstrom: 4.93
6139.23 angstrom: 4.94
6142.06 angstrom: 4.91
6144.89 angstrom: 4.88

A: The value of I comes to 0.8 angstrom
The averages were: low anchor 7.06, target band 5.34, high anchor 5.07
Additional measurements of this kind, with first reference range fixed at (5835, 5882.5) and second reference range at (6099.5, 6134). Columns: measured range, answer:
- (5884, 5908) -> -3.5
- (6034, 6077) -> 0.8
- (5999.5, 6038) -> 0.6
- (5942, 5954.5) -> -2.3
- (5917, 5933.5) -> -4.6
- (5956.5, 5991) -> -3.2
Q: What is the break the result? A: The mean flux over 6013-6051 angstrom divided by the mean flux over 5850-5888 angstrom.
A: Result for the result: 0.8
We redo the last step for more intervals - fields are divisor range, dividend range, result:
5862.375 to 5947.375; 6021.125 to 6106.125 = 0.70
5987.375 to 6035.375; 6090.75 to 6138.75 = 0.89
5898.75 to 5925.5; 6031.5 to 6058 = 0.68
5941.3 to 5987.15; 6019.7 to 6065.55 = 0.79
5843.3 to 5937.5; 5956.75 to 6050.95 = 0.81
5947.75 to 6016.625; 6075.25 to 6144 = 0.80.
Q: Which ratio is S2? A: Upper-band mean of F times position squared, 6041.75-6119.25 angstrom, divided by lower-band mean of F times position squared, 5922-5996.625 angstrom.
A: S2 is 0.78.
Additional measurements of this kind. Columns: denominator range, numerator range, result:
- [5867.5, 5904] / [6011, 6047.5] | 0.79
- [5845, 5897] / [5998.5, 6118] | 0.82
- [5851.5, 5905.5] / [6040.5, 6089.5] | 0.80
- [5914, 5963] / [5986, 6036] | 0.77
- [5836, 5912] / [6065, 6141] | 0.79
